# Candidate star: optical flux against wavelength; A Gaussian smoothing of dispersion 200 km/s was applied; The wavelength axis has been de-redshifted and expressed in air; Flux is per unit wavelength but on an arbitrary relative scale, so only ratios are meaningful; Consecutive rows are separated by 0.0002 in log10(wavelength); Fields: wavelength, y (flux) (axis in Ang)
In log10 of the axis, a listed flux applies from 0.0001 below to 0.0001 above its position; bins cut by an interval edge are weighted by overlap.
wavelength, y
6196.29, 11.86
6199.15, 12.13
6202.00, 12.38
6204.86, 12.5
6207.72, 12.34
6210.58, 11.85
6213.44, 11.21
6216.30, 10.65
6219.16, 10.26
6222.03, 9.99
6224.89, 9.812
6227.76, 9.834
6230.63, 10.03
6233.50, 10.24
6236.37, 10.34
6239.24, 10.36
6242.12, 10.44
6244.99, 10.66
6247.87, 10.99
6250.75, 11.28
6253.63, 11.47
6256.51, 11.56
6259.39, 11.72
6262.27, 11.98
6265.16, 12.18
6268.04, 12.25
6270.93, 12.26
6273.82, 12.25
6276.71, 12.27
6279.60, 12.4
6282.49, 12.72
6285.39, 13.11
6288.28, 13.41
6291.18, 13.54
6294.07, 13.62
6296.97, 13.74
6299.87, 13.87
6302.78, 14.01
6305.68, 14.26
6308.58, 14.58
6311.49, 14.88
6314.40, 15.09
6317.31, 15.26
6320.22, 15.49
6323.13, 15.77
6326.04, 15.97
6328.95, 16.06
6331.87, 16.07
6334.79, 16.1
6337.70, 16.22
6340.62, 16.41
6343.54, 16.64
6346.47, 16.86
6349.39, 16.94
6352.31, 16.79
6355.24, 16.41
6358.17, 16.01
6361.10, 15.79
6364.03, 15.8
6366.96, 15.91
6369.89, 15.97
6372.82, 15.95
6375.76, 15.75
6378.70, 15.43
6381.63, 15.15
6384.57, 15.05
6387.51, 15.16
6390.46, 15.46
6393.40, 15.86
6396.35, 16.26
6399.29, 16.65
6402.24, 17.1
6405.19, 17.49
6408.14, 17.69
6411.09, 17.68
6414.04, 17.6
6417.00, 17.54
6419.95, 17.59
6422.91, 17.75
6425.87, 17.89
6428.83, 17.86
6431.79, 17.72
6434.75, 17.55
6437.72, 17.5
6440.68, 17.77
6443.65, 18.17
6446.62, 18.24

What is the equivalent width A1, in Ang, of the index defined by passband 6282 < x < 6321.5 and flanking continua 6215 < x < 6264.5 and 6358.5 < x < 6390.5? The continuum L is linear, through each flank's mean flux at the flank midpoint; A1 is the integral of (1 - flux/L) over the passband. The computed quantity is -3.6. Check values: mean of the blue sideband 10.7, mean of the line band 14.1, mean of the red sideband 15.6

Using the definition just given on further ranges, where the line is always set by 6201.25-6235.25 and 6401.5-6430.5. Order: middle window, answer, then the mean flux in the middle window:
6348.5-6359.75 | -0.72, 16.5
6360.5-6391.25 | 1.27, 15.6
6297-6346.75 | -3.40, 15.4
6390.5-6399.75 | 0.46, 16.1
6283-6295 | -0.05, 13.4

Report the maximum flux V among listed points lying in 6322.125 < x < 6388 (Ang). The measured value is 16.94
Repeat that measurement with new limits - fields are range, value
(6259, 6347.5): 16.86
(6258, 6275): 12.26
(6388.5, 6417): 17.69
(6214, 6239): 10.65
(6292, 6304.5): 14.01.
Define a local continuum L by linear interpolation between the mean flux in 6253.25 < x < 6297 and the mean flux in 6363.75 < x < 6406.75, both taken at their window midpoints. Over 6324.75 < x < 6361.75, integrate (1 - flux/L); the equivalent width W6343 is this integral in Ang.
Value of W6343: -4.3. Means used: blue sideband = 12.5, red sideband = 15.9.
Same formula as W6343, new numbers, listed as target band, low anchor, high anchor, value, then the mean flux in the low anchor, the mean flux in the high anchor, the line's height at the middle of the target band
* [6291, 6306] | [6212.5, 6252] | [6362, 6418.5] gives -1.11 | 10.4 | 16.3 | 12.9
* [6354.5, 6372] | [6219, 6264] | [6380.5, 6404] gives -1.29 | 10.7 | 15.9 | 14.9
